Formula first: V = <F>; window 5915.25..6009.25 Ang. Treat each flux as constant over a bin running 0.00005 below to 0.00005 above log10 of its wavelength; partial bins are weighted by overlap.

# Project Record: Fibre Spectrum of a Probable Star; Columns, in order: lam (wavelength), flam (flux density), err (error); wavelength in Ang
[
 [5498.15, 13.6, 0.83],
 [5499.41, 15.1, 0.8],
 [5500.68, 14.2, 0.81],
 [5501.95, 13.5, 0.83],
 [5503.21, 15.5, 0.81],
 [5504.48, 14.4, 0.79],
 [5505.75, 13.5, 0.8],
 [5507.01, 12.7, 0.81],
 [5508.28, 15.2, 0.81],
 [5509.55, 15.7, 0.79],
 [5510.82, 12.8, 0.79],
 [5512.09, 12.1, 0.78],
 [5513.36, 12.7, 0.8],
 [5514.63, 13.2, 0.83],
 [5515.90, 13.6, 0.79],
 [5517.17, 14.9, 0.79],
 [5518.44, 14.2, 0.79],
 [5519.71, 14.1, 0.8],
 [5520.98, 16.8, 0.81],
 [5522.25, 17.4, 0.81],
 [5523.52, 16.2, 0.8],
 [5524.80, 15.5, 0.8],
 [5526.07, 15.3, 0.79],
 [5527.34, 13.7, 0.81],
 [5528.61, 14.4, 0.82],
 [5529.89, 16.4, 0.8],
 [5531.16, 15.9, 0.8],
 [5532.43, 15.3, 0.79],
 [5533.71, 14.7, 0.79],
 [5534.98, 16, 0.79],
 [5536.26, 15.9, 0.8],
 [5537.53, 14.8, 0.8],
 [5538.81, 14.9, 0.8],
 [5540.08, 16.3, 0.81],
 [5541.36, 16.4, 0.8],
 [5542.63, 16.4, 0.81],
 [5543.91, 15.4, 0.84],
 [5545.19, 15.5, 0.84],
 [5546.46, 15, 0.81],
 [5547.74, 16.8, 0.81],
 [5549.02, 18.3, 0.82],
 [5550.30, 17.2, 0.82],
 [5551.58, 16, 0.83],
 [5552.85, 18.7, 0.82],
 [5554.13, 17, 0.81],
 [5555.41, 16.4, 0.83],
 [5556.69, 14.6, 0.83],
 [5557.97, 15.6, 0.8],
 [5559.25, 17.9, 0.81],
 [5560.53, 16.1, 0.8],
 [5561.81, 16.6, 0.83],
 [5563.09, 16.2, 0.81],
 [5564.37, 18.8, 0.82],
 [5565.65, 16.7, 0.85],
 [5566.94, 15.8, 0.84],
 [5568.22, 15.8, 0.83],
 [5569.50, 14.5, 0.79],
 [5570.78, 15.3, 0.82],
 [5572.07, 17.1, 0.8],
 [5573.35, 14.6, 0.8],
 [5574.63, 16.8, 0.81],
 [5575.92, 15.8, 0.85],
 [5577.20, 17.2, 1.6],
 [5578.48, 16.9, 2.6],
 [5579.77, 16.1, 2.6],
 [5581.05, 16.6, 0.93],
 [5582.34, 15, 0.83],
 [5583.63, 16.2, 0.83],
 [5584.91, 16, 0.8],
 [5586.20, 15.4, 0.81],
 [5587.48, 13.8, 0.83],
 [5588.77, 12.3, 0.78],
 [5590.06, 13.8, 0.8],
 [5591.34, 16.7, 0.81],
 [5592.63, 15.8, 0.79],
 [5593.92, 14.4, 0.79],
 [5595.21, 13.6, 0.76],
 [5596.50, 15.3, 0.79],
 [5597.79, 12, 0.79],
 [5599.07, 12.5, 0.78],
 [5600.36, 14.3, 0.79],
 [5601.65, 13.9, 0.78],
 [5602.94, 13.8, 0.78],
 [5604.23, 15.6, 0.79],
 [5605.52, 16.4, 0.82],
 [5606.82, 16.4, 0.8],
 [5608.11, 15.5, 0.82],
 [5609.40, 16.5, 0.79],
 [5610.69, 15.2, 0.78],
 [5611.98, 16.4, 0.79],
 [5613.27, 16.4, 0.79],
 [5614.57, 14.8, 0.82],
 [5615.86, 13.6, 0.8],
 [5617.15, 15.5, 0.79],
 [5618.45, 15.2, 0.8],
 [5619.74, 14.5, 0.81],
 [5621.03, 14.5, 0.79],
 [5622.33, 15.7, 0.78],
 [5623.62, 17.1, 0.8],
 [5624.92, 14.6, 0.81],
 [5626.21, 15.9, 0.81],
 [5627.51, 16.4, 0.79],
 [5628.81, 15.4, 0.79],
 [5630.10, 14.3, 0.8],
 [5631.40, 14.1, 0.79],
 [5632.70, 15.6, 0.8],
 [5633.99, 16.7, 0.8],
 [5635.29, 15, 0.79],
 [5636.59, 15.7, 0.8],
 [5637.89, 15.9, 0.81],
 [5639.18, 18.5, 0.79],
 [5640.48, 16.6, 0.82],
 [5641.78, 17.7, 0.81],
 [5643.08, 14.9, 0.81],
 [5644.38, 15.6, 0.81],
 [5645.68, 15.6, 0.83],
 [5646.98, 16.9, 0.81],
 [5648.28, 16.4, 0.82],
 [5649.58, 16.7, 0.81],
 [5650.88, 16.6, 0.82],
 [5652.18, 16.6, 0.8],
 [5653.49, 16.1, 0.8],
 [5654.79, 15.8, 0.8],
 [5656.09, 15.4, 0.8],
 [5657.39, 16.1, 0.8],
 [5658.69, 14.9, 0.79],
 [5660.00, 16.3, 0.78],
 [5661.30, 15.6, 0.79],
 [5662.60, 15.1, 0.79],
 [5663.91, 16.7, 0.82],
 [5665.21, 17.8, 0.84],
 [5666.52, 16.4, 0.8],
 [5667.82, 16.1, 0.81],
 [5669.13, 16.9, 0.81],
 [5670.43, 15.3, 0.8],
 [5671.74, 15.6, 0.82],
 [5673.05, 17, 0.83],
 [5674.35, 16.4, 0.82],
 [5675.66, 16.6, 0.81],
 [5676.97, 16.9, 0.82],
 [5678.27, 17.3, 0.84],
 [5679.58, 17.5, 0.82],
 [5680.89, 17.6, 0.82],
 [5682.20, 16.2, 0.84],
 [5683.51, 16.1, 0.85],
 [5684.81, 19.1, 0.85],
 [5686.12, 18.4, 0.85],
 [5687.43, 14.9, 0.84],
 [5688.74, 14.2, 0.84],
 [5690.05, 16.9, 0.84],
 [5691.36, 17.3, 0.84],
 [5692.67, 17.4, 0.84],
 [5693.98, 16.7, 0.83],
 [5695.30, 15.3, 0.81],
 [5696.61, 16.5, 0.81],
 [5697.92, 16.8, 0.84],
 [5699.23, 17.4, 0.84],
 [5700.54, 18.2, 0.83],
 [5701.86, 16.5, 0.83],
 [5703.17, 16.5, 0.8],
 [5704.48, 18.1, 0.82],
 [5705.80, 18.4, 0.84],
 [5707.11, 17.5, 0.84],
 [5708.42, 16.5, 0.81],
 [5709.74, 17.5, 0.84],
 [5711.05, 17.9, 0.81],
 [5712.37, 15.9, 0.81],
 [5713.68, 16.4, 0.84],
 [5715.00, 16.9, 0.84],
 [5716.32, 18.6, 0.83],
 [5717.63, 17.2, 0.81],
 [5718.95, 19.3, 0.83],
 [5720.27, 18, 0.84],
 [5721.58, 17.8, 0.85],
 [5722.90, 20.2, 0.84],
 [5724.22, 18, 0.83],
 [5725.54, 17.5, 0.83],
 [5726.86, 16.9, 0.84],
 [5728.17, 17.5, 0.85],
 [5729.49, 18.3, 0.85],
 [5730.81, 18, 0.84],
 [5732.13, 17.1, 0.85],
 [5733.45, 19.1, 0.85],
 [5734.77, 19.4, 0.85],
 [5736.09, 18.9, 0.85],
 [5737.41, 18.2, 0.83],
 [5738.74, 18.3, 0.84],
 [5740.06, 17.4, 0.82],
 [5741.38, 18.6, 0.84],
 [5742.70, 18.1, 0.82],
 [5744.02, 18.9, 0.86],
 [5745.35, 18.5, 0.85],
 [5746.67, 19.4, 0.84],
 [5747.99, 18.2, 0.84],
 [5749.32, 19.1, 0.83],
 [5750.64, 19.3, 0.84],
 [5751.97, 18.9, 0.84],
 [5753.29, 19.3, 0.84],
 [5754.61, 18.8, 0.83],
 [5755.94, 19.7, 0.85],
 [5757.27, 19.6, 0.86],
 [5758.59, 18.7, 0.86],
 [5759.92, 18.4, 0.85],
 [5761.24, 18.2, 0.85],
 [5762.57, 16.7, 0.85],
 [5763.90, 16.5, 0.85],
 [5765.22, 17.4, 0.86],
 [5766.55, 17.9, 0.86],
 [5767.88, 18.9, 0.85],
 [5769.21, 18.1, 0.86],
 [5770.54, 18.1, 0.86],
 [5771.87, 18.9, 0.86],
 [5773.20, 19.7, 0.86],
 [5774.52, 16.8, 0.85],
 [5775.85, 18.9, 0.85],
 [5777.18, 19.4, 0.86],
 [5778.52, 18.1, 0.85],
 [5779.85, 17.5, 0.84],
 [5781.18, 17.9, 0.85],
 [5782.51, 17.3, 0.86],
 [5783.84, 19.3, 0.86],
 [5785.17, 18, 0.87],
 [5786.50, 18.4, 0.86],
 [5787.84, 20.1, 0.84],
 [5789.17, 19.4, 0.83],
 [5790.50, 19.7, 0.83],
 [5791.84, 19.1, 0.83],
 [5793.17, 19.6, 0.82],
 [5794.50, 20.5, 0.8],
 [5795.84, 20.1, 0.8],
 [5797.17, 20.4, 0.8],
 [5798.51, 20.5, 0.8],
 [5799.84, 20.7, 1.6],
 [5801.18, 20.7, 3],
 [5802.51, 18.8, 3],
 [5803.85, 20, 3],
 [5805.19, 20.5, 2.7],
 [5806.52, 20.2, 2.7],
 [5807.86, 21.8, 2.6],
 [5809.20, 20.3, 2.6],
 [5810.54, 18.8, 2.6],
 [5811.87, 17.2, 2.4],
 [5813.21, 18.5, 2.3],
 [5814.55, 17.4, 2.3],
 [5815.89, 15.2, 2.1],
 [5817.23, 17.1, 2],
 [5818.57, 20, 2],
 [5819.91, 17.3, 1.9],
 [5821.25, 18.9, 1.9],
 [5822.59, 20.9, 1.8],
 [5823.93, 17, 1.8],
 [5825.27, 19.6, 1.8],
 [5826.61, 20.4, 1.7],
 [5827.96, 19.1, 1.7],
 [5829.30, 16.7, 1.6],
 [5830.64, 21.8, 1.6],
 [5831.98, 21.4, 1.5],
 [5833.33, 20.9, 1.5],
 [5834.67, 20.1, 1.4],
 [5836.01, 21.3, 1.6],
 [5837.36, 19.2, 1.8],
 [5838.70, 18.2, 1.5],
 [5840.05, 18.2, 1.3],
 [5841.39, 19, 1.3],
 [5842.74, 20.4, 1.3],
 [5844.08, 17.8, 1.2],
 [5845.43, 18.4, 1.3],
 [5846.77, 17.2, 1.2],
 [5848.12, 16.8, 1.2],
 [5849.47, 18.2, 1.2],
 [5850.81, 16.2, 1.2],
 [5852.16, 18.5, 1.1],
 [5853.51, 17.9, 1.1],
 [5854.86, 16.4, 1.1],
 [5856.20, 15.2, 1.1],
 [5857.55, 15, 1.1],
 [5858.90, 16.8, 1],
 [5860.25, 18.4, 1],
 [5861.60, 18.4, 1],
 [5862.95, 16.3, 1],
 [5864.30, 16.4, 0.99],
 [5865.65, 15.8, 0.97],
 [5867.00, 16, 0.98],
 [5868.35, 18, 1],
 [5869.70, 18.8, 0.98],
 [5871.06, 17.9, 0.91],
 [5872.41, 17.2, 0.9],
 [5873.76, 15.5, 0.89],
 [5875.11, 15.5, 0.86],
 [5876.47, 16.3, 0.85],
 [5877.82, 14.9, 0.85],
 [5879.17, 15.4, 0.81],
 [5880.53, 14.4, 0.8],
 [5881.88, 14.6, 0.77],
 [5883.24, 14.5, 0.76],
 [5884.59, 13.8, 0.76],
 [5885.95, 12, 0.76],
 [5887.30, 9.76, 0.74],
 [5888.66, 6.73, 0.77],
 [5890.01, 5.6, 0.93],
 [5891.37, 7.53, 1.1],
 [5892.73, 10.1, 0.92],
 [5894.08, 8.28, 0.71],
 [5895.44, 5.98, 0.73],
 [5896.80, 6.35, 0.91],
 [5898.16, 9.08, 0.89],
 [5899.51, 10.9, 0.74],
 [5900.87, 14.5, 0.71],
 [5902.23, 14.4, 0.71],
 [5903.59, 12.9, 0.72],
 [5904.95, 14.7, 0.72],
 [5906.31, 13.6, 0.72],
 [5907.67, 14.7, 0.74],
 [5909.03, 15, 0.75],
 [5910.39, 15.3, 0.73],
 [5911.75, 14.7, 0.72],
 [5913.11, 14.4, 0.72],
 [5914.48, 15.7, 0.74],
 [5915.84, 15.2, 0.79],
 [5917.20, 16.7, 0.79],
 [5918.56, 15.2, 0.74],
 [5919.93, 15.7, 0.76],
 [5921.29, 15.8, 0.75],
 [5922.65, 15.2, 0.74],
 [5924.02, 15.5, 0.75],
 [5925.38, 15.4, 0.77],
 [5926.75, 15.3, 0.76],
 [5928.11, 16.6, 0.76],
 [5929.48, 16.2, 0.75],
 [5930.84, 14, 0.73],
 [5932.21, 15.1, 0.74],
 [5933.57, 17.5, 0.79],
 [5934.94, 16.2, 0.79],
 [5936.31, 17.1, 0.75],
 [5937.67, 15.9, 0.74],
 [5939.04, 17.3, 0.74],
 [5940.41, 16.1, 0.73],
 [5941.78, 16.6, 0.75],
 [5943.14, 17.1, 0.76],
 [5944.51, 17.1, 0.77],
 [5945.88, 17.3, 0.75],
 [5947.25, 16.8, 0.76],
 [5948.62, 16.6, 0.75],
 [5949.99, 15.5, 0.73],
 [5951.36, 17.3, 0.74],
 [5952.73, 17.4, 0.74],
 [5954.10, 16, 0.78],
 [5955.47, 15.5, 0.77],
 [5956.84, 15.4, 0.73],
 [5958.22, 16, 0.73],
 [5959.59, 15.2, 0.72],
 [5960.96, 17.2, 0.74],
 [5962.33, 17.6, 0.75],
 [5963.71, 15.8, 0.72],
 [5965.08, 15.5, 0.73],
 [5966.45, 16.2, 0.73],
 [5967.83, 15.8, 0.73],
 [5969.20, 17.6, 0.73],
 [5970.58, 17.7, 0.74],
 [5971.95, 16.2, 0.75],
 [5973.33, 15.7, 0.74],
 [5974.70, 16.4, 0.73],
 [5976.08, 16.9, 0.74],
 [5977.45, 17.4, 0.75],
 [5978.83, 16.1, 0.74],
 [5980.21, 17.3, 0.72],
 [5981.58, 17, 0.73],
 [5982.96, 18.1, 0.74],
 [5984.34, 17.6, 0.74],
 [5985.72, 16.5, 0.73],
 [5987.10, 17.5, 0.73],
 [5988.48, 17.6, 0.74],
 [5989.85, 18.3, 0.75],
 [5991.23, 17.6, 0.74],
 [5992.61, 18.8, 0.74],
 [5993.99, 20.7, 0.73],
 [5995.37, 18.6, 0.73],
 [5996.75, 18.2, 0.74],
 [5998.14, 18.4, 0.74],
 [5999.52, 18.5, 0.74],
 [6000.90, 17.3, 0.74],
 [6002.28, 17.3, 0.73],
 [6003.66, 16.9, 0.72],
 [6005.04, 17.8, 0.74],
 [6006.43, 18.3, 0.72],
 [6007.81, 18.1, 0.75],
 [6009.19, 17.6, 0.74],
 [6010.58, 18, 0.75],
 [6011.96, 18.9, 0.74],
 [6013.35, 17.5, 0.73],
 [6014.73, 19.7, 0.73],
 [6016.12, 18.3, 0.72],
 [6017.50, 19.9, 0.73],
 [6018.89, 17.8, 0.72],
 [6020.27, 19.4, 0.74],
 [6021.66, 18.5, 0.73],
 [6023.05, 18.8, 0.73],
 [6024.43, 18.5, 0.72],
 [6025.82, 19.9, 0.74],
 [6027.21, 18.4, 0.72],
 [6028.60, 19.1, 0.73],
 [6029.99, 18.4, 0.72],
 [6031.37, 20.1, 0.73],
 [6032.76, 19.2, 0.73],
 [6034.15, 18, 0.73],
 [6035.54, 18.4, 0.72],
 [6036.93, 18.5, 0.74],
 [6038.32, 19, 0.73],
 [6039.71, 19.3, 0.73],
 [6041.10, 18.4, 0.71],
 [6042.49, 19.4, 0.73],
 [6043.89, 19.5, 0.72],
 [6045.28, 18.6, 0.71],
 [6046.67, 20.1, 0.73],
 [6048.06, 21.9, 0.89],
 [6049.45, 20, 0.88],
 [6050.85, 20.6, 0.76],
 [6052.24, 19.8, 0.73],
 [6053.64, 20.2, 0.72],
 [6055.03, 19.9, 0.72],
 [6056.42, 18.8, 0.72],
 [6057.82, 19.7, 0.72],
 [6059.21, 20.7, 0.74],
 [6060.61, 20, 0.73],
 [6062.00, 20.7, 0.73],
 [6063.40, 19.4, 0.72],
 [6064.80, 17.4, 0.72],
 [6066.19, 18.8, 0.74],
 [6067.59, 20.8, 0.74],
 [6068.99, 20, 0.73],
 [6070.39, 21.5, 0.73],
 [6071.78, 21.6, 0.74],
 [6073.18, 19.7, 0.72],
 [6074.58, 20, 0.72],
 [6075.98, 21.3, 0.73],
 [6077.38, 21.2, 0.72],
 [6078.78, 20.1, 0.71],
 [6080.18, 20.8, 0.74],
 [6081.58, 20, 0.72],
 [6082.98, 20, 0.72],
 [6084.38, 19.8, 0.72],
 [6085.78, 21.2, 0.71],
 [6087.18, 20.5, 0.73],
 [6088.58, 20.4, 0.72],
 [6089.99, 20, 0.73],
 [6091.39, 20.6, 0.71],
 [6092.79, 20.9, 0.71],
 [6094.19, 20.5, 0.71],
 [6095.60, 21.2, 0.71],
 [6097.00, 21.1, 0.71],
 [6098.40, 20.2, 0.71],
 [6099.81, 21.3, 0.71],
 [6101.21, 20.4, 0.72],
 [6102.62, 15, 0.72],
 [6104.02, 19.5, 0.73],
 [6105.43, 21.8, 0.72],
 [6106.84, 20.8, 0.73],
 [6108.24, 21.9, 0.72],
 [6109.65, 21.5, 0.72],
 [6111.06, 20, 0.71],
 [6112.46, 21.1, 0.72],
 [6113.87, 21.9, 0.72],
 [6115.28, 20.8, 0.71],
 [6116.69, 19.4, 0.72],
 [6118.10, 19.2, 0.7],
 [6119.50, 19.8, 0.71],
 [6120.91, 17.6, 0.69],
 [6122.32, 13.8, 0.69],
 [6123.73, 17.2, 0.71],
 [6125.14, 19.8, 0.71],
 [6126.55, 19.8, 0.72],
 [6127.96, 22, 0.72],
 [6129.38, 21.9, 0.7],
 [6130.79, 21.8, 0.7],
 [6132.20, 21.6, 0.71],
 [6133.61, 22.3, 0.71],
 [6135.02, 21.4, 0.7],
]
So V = 16.8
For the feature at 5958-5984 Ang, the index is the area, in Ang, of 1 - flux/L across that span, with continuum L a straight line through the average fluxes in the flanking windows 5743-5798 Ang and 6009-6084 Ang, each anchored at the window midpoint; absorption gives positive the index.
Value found 3.57 Ang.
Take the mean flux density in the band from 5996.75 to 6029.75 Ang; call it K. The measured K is 18.4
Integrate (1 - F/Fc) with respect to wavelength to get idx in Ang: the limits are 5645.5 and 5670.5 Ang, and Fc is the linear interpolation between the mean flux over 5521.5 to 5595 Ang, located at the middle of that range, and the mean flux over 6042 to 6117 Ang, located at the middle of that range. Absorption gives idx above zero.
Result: 0.8 Ang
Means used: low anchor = 15.9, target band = 16.2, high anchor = 20.3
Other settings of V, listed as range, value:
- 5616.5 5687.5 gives 16.2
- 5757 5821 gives 18.8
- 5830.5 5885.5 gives 17.3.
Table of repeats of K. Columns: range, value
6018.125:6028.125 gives 18.8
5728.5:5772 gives 18.4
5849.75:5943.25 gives 14.7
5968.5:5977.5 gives 16.8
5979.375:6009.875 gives 17.9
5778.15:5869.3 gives 18.6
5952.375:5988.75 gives 16.6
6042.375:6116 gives 20.3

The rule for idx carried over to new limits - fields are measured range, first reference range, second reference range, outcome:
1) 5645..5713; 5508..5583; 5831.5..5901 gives -4.7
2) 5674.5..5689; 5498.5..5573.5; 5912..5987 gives -1.0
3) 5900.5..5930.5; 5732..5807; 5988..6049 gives 5.8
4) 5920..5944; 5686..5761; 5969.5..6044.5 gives 2.7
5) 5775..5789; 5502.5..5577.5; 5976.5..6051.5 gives -1.2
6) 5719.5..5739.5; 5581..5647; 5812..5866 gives -1.7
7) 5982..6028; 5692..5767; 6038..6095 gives 3.3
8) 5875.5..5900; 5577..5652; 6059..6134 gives 9.7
